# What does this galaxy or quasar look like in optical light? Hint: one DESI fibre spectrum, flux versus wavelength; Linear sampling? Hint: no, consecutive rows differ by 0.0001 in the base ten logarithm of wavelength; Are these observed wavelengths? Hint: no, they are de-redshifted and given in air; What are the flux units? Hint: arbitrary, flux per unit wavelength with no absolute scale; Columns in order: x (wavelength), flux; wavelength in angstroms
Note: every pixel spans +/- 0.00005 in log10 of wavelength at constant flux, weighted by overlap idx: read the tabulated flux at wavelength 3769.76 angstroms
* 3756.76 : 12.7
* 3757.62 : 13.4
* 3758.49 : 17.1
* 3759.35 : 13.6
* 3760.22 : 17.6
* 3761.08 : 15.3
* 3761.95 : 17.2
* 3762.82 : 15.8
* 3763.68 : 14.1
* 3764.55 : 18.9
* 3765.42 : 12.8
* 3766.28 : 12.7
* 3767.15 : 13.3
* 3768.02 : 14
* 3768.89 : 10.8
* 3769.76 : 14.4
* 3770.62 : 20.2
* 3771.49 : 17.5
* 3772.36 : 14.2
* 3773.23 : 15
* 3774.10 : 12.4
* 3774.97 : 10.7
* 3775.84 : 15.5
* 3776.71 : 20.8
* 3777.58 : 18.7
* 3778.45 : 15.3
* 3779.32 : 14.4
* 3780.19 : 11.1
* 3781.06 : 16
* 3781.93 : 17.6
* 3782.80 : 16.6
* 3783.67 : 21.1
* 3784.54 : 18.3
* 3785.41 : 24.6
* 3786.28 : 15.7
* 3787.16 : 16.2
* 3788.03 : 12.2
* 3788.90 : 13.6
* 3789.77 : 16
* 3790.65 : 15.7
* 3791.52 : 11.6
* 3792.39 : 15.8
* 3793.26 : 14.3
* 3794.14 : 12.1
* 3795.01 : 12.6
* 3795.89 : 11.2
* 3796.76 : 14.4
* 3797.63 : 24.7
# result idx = 14.4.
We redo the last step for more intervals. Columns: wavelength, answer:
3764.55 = 18.9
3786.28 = 15.7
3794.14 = 12.1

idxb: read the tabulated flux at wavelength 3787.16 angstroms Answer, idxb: 16.2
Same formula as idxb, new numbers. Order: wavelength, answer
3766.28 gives 12.7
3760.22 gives 17.6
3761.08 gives 15.3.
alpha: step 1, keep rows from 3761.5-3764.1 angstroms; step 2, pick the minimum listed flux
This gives 14.1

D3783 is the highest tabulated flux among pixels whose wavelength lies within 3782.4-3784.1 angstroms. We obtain 21.1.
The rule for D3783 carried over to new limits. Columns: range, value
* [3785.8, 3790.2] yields 16.2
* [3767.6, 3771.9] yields 20.2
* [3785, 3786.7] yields 24.6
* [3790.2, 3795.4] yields 15.8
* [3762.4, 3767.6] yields 18.9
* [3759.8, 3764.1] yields 17.6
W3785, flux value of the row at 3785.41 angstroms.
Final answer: 24.6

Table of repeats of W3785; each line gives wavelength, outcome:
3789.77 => 16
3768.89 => 10.8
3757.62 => 13.4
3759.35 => 13.6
